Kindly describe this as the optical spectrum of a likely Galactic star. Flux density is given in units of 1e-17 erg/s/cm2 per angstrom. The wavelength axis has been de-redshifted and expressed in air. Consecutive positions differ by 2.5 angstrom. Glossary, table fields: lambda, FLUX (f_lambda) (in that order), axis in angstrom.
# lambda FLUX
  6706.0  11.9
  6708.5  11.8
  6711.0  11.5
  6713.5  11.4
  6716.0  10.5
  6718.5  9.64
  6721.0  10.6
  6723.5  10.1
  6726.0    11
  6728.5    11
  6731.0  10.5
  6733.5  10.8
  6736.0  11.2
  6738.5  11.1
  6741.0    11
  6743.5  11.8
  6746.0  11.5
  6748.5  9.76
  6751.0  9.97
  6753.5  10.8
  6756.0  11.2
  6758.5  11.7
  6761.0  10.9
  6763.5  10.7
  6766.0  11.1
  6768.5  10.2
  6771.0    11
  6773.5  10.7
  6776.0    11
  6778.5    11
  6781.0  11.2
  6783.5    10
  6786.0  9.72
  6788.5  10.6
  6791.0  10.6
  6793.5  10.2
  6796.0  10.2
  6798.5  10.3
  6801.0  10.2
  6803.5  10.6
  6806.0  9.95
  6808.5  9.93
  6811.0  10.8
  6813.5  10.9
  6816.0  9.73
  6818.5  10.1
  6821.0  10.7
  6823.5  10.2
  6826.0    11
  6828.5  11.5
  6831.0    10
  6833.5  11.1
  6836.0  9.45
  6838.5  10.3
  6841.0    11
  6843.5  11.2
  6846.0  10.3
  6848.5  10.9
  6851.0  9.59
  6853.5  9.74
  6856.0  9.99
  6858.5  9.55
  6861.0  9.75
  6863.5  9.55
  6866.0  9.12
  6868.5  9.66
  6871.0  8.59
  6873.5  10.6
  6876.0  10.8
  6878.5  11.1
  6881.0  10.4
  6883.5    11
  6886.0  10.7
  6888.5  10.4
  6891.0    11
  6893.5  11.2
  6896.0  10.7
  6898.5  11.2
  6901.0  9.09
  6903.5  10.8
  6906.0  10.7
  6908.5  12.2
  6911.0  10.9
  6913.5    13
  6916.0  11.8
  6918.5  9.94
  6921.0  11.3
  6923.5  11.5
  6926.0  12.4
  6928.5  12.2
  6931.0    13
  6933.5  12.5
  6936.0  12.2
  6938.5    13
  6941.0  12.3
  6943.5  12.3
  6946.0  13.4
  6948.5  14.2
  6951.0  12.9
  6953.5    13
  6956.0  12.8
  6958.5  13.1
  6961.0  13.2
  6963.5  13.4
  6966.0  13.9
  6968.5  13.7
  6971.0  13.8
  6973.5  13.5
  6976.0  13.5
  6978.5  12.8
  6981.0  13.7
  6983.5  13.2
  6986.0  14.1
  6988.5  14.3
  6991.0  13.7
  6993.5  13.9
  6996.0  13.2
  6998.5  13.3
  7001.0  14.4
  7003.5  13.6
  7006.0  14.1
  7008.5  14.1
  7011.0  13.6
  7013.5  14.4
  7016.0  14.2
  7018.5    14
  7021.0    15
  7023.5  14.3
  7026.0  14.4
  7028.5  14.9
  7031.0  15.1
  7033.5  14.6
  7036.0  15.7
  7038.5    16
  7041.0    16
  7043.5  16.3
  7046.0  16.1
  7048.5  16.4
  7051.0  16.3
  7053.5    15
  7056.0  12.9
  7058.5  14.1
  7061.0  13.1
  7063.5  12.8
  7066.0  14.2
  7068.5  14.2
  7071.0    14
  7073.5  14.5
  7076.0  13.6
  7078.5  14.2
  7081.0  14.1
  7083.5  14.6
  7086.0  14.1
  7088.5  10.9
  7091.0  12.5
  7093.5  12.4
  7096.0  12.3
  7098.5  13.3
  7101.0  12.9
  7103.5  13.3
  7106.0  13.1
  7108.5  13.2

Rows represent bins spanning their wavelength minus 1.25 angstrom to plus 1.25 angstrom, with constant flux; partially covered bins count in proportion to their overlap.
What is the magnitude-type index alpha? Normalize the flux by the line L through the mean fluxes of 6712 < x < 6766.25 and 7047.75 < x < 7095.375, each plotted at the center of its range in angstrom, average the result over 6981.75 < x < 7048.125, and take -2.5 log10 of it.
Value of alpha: -0.09 mag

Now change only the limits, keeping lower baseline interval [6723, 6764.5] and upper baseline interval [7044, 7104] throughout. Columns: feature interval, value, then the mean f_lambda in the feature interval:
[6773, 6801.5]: 0.08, 10.5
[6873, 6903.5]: 0.14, 10.7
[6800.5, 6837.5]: 0.11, 10.4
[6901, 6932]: 0.08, 11.5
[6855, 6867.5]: 0.24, 9.59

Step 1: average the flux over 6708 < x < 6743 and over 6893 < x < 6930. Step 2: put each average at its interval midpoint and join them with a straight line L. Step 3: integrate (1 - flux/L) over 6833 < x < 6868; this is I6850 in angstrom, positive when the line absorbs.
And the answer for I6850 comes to 3.33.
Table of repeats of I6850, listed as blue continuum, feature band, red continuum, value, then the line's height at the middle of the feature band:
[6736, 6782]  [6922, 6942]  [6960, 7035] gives 1.1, 13.1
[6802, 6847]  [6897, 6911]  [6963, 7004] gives 1.5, 12.1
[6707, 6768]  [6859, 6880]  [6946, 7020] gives 4.2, 12.4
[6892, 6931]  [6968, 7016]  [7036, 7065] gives -1.0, 13.5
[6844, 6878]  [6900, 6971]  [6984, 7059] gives -1.5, 12.1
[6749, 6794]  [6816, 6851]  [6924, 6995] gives 3.0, 11.5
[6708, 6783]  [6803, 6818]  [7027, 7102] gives 1.6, 11.6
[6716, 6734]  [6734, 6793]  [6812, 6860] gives -1.9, 10.5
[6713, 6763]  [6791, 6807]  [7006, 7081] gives 1.8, 11.6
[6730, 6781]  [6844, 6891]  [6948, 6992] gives 8.1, 12.2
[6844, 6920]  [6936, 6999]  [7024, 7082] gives -3.8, 12.6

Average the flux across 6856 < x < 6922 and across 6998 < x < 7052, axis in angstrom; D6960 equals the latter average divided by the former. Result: 1.4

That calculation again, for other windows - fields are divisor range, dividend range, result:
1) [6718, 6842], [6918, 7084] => 1.30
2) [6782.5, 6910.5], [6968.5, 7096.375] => 1.36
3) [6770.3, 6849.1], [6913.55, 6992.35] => 1.23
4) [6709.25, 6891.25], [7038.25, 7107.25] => 1.33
